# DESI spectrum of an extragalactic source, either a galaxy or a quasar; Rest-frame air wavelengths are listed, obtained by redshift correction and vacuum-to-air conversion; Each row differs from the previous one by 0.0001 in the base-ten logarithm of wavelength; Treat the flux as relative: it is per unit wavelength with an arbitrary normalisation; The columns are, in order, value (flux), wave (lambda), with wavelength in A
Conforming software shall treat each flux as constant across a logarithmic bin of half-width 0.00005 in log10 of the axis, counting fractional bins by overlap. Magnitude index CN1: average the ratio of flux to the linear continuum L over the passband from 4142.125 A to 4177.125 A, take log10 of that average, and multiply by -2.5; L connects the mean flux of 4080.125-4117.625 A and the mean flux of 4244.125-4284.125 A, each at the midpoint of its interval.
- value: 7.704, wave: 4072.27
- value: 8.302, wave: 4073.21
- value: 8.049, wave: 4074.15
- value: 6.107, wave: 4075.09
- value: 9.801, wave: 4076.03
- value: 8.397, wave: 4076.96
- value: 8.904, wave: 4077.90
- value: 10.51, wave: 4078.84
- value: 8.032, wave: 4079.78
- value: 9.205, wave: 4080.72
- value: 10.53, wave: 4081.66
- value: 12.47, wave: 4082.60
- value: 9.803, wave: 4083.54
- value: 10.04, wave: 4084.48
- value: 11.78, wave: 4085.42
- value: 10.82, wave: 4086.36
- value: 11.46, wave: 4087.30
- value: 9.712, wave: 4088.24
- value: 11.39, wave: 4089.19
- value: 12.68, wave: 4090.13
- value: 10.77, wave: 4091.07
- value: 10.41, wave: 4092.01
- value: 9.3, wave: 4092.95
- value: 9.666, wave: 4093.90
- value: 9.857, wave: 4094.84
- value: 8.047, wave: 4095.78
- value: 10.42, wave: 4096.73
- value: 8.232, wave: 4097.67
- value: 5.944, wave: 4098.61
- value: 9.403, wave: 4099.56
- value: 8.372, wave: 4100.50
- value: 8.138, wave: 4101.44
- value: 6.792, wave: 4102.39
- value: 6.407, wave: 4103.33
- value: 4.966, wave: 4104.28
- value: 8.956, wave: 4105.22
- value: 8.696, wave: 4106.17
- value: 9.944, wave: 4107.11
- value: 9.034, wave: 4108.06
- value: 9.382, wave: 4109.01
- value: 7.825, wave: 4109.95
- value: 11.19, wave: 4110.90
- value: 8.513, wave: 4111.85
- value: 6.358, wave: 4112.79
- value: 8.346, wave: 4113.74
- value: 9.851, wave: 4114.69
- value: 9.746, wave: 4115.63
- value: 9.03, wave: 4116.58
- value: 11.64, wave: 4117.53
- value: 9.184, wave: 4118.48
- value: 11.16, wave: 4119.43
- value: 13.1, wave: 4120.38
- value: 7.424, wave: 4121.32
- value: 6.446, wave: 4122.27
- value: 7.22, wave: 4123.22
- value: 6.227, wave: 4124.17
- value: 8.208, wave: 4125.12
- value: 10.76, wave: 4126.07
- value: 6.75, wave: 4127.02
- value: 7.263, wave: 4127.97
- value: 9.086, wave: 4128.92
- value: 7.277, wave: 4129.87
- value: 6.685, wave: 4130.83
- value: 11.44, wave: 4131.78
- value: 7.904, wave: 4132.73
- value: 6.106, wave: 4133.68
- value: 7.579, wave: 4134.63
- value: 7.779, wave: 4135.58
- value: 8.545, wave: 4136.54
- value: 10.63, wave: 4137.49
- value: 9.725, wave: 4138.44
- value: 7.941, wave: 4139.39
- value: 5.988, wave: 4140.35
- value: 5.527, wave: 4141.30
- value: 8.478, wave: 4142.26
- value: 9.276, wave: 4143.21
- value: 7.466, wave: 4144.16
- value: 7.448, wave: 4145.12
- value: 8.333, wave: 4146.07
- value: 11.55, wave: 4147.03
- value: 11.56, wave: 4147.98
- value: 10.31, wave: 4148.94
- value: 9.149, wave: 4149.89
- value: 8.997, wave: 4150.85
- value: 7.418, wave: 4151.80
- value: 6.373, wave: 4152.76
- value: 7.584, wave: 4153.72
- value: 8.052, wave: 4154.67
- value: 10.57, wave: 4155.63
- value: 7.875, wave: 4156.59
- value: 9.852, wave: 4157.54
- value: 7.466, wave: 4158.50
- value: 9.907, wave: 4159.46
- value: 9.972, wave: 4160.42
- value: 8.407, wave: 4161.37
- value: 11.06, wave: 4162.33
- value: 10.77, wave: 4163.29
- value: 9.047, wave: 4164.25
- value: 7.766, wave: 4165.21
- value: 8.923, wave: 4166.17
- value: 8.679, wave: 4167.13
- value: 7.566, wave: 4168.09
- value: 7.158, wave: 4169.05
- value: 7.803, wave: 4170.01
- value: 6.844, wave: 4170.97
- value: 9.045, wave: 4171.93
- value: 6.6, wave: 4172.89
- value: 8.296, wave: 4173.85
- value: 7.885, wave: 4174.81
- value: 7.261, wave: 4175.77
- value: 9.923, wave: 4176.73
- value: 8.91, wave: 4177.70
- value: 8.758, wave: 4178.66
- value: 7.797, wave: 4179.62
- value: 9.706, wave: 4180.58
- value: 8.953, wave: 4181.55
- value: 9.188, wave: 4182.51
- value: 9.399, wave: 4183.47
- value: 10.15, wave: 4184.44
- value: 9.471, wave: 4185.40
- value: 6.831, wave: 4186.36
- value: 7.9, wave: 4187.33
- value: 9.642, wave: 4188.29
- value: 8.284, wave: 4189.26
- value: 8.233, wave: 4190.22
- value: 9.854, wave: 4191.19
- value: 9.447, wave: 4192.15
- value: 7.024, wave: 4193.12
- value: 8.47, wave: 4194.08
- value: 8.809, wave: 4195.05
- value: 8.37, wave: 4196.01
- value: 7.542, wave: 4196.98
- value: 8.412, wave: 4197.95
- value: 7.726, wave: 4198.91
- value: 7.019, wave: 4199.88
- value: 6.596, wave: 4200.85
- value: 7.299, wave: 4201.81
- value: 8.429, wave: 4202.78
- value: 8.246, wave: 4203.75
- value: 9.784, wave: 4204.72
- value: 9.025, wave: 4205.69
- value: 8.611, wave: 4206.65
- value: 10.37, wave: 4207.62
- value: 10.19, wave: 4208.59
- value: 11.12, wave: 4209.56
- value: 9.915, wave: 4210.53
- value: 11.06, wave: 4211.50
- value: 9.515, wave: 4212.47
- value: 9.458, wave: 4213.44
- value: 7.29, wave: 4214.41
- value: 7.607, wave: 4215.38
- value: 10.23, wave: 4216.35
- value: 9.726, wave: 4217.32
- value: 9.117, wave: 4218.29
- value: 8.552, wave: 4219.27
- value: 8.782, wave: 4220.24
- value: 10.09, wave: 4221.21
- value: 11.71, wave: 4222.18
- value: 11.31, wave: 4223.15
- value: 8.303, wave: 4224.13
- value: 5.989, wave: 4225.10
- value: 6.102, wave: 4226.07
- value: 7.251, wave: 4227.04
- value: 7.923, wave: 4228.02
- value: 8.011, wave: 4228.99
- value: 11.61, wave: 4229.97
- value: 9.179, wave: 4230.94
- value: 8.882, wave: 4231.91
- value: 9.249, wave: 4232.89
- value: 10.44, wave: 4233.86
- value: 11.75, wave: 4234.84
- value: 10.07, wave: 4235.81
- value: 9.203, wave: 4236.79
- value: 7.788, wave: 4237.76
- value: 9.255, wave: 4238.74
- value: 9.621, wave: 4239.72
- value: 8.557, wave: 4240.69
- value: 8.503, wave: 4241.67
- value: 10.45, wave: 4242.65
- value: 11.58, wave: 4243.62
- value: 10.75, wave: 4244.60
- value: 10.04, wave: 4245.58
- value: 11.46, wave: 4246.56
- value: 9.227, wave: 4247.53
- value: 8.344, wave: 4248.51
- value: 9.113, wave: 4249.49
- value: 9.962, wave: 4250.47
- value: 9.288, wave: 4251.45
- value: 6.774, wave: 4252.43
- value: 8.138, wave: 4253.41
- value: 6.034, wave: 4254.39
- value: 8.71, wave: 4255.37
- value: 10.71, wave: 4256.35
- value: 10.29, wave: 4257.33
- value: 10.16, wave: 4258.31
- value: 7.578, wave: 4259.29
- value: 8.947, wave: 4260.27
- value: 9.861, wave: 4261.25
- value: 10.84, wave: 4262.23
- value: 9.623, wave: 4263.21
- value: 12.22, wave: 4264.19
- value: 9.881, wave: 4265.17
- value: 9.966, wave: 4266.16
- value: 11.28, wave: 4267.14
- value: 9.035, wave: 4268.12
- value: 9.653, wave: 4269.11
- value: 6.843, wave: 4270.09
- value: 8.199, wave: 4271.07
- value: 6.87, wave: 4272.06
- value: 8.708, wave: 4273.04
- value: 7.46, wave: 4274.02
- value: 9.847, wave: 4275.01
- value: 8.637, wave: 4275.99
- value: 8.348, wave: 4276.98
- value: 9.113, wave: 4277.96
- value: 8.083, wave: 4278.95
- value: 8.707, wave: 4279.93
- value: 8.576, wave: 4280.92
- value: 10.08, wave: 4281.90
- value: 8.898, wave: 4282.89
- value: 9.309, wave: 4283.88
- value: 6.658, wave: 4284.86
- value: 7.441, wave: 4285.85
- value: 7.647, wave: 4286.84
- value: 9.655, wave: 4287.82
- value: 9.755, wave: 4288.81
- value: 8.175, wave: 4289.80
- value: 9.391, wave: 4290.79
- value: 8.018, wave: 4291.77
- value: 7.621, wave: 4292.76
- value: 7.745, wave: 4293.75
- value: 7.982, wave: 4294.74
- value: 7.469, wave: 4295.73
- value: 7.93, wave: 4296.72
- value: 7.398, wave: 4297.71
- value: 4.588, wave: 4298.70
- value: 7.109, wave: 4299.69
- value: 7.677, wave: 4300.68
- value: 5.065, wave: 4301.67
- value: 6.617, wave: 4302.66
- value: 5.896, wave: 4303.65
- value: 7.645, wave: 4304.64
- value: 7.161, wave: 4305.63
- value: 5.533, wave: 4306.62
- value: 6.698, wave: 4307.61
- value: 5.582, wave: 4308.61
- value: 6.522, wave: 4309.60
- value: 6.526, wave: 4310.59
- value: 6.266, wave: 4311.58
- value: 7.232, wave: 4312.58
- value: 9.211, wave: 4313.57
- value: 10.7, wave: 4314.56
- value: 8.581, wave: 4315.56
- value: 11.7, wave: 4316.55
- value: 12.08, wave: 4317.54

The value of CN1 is 0.07 mag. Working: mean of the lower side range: 9.35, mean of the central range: 8.67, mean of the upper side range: 9.16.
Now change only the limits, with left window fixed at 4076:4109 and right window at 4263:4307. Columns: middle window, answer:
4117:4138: 0.075 mag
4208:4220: -0.099 mag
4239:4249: -0.164 mag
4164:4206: 0.058 mag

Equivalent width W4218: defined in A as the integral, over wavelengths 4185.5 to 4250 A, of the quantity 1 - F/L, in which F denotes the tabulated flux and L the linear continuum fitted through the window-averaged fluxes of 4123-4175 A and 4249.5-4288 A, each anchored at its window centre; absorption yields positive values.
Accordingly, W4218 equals -2.5 A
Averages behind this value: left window 8.41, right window 8.92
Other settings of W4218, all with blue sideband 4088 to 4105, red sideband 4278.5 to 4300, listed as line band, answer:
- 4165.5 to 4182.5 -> 0.6 A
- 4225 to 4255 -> -2.8 A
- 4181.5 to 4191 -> -0.3 A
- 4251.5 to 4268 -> -2.4 A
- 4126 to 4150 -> 0.8 A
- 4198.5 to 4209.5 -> -0.2 A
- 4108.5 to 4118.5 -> -0.4 A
